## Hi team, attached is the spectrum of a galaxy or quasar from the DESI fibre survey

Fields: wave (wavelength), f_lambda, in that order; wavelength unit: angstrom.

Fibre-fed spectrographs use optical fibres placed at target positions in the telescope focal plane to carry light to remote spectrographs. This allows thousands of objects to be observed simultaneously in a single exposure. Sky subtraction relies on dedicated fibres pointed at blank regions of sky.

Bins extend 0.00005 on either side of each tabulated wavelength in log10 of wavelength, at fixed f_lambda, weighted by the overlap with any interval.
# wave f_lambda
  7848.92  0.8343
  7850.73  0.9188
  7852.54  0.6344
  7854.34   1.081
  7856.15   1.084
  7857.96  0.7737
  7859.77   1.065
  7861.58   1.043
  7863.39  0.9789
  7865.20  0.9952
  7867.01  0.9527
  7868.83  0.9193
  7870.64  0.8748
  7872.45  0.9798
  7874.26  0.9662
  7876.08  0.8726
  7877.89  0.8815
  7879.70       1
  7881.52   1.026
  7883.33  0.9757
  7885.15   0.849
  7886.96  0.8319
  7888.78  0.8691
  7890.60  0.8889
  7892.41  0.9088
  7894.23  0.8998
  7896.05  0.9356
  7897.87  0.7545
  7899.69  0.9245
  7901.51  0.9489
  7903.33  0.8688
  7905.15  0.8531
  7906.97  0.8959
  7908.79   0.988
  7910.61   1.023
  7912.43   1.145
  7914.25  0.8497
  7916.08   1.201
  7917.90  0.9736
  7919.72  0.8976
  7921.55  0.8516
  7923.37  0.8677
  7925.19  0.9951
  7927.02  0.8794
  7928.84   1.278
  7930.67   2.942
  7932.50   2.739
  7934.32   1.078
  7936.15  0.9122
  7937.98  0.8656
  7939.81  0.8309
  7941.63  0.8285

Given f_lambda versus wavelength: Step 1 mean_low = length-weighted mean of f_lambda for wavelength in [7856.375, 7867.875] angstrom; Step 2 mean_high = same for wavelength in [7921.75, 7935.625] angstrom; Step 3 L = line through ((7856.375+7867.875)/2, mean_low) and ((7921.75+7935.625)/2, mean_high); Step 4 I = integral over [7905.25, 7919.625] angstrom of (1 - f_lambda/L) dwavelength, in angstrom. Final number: 3.9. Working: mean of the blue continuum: 0.975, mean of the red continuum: 1.49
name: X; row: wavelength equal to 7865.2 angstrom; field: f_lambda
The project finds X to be 0.9952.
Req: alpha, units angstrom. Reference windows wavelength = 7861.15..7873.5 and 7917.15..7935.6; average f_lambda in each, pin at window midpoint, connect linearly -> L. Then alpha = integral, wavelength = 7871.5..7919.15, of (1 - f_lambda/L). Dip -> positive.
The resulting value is 8.51 angstrom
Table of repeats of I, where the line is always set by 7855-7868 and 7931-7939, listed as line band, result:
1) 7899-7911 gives 3.41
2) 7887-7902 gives 4.08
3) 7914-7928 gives 4.56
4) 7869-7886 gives 2.50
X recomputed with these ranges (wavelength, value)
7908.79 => 0.988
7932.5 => 2.739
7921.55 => 0.8516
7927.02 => 0.8794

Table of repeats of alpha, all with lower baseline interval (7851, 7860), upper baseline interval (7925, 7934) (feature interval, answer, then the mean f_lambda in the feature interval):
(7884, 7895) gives 3.7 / 0.876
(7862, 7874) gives 1.2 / 0.955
